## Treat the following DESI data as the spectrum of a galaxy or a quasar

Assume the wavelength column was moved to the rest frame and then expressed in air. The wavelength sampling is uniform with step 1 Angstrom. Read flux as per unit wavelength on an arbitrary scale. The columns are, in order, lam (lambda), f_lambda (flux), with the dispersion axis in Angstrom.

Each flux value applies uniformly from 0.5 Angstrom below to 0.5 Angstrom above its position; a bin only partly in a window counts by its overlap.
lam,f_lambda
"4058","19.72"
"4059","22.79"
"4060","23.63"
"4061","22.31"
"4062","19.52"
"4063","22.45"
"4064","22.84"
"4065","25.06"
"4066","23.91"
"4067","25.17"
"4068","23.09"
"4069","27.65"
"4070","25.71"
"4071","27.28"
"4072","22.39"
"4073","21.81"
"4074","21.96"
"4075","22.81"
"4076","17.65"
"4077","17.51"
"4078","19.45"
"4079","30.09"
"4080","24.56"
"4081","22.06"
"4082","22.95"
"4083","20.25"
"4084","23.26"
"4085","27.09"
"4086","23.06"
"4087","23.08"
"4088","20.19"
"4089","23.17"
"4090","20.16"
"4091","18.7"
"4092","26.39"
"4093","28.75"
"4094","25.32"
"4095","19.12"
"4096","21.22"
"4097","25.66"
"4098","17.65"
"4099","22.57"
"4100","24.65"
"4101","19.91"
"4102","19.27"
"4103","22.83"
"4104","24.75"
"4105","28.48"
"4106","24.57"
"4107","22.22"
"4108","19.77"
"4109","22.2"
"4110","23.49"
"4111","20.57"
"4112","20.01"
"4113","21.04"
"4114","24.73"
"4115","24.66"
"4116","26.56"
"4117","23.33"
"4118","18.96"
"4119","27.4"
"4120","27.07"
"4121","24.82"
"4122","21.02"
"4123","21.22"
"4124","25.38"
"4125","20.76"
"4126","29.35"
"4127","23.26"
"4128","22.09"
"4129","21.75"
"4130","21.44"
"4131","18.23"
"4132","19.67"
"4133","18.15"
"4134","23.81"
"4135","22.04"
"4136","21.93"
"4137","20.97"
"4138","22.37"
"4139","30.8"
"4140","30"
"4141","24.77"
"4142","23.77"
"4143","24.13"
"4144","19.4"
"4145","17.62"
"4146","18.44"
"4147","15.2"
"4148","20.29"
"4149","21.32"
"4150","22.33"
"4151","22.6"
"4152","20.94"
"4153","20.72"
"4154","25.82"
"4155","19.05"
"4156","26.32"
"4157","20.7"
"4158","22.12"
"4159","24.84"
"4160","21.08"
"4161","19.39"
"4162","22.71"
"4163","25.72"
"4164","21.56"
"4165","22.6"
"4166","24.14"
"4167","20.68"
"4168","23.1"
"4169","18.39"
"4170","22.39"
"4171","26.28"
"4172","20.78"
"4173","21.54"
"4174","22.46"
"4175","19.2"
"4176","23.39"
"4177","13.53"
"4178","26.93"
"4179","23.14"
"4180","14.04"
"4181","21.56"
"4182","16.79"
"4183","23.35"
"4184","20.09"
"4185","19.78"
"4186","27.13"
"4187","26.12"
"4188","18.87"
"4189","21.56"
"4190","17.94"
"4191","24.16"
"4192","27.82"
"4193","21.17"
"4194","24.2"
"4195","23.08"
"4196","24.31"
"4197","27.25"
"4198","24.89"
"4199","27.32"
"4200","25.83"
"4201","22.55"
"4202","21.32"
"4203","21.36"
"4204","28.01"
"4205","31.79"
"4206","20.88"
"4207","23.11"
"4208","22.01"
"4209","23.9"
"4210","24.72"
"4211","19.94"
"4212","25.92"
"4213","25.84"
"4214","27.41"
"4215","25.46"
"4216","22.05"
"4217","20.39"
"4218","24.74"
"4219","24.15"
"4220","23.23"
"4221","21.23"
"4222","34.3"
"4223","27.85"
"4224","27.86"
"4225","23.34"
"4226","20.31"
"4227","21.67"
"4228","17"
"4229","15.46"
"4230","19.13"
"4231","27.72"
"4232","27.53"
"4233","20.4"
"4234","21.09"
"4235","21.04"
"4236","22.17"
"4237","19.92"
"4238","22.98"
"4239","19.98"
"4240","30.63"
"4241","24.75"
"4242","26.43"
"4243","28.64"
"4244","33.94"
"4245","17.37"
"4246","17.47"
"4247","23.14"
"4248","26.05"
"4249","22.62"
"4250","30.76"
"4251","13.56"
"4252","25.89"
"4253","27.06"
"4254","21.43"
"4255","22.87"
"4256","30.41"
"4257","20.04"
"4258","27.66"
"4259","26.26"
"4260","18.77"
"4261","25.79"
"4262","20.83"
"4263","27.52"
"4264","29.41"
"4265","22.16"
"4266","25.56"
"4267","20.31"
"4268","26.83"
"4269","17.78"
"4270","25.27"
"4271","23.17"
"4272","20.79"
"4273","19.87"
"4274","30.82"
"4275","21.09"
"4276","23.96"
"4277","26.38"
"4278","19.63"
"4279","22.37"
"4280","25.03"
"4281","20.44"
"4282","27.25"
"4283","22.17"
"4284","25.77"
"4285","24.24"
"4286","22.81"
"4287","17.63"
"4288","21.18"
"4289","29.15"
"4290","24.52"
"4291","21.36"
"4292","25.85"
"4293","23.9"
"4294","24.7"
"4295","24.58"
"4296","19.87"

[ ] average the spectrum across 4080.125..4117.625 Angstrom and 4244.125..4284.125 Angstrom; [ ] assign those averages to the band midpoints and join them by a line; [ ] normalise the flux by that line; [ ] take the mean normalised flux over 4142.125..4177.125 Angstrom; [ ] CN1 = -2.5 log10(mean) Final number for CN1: 0.08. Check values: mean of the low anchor 22.8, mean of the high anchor 23.6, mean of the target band 21.6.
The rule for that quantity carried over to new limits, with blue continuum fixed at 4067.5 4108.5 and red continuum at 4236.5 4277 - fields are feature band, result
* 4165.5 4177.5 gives 0.10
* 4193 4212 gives -0.02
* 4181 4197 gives 0.05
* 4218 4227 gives -0.06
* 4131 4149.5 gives 0.07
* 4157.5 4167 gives 0.04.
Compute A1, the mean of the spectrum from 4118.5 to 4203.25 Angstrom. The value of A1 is 22.4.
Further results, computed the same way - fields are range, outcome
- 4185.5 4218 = 24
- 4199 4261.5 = 23.9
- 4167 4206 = 22.7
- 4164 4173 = 22.2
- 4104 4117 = 23.3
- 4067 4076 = 23.8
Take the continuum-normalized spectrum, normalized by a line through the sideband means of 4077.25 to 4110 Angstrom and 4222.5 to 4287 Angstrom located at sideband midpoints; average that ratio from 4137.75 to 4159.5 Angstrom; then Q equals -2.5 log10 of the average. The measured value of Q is 0.03 mag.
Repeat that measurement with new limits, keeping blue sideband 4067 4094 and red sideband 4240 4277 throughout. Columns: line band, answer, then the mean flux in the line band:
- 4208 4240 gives 0.032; 23.3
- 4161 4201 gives 0.063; 22.4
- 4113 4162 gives 0.046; 22.5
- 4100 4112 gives 0.038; 22.5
